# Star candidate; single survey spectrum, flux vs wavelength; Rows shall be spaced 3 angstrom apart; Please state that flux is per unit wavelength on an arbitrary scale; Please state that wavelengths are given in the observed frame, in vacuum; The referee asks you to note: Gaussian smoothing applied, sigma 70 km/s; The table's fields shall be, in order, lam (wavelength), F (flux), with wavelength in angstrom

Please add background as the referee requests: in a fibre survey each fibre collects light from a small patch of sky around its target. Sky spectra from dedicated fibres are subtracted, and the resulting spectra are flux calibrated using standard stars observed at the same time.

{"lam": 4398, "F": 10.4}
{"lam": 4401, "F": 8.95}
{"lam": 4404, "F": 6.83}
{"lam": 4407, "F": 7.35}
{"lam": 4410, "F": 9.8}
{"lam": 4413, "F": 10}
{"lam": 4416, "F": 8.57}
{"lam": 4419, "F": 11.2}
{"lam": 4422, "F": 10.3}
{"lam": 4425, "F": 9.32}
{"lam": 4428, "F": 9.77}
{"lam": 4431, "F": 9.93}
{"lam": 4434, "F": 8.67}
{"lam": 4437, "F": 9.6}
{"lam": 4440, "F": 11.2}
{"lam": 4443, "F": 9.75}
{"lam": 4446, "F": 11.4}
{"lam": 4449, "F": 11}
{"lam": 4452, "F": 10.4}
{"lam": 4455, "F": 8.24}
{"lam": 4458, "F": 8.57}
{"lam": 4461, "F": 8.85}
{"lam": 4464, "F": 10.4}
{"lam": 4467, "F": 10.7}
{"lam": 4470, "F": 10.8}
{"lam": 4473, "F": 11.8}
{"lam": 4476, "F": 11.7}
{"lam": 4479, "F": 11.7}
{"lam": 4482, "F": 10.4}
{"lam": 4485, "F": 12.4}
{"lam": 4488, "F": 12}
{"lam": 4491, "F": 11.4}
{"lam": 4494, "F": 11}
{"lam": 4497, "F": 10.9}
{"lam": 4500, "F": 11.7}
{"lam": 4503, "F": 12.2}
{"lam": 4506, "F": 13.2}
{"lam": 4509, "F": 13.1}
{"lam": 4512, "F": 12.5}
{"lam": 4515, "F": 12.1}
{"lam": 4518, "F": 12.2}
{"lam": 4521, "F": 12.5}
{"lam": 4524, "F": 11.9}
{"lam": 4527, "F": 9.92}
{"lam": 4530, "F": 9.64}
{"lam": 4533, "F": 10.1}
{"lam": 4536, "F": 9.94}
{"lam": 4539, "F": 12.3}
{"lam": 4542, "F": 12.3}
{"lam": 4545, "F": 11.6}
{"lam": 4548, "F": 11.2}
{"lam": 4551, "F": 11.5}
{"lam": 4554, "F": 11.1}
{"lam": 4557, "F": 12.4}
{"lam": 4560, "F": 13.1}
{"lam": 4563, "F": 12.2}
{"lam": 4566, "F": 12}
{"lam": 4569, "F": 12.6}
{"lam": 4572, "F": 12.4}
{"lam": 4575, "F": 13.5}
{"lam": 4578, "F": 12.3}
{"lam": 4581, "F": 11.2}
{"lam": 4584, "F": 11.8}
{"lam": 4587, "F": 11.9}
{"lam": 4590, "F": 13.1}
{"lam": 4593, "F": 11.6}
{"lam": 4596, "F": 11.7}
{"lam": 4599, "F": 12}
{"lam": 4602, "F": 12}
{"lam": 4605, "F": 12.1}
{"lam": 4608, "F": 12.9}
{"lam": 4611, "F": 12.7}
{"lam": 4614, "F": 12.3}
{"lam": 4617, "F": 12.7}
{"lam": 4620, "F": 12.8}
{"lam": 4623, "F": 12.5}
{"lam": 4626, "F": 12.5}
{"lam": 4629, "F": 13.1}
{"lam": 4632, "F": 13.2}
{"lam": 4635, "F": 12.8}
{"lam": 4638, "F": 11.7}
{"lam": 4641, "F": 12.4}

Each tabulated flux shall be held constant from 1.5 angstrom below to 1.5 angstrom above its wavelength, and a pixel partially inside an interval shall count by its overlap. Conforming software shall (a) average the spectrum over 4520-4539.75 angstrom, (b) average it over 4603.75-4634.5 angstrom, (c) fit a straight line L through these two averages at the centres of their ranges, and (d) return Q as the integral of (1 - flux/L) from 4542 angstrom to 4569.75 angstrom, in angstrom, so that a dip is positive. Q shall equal -1.5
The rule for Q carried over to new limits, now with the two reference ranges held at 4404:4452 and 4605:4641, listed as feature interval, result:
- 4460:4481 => -1.0 angstrom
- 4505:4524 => -2.6 angstrom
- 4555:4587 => -1.2 angstrom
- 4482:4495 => -1.1 angstrom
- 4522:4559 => 0.7 angstrom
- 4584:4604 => 0.3 angstrom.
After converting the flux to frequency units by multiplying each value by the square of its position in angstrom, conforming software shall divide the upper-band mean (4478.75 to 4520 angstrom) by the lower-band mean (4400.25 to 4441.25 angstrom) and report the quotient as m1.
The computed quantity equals 1.3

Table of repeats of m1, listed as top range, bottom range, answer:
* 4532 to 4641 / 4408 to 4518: 1.19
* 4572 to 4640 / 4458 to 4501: 1.19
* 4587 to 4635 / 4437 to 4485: 1.27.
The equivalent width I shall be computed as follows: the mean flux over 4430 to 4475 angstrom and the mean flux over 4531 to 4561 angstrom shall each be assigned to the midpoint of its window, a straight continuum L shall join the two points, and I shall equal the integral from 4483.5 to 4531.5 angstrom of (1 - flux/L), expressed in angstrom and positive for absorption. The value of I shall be -3.85 angstrom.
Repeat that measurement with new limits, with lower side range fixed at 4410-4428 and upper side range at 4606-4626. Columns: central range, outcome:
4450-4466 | 1.6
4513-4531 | -0.2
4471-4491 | -1.7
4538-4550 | -0.2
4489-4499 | -0.2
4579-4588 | 0.4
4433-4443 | 0.3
